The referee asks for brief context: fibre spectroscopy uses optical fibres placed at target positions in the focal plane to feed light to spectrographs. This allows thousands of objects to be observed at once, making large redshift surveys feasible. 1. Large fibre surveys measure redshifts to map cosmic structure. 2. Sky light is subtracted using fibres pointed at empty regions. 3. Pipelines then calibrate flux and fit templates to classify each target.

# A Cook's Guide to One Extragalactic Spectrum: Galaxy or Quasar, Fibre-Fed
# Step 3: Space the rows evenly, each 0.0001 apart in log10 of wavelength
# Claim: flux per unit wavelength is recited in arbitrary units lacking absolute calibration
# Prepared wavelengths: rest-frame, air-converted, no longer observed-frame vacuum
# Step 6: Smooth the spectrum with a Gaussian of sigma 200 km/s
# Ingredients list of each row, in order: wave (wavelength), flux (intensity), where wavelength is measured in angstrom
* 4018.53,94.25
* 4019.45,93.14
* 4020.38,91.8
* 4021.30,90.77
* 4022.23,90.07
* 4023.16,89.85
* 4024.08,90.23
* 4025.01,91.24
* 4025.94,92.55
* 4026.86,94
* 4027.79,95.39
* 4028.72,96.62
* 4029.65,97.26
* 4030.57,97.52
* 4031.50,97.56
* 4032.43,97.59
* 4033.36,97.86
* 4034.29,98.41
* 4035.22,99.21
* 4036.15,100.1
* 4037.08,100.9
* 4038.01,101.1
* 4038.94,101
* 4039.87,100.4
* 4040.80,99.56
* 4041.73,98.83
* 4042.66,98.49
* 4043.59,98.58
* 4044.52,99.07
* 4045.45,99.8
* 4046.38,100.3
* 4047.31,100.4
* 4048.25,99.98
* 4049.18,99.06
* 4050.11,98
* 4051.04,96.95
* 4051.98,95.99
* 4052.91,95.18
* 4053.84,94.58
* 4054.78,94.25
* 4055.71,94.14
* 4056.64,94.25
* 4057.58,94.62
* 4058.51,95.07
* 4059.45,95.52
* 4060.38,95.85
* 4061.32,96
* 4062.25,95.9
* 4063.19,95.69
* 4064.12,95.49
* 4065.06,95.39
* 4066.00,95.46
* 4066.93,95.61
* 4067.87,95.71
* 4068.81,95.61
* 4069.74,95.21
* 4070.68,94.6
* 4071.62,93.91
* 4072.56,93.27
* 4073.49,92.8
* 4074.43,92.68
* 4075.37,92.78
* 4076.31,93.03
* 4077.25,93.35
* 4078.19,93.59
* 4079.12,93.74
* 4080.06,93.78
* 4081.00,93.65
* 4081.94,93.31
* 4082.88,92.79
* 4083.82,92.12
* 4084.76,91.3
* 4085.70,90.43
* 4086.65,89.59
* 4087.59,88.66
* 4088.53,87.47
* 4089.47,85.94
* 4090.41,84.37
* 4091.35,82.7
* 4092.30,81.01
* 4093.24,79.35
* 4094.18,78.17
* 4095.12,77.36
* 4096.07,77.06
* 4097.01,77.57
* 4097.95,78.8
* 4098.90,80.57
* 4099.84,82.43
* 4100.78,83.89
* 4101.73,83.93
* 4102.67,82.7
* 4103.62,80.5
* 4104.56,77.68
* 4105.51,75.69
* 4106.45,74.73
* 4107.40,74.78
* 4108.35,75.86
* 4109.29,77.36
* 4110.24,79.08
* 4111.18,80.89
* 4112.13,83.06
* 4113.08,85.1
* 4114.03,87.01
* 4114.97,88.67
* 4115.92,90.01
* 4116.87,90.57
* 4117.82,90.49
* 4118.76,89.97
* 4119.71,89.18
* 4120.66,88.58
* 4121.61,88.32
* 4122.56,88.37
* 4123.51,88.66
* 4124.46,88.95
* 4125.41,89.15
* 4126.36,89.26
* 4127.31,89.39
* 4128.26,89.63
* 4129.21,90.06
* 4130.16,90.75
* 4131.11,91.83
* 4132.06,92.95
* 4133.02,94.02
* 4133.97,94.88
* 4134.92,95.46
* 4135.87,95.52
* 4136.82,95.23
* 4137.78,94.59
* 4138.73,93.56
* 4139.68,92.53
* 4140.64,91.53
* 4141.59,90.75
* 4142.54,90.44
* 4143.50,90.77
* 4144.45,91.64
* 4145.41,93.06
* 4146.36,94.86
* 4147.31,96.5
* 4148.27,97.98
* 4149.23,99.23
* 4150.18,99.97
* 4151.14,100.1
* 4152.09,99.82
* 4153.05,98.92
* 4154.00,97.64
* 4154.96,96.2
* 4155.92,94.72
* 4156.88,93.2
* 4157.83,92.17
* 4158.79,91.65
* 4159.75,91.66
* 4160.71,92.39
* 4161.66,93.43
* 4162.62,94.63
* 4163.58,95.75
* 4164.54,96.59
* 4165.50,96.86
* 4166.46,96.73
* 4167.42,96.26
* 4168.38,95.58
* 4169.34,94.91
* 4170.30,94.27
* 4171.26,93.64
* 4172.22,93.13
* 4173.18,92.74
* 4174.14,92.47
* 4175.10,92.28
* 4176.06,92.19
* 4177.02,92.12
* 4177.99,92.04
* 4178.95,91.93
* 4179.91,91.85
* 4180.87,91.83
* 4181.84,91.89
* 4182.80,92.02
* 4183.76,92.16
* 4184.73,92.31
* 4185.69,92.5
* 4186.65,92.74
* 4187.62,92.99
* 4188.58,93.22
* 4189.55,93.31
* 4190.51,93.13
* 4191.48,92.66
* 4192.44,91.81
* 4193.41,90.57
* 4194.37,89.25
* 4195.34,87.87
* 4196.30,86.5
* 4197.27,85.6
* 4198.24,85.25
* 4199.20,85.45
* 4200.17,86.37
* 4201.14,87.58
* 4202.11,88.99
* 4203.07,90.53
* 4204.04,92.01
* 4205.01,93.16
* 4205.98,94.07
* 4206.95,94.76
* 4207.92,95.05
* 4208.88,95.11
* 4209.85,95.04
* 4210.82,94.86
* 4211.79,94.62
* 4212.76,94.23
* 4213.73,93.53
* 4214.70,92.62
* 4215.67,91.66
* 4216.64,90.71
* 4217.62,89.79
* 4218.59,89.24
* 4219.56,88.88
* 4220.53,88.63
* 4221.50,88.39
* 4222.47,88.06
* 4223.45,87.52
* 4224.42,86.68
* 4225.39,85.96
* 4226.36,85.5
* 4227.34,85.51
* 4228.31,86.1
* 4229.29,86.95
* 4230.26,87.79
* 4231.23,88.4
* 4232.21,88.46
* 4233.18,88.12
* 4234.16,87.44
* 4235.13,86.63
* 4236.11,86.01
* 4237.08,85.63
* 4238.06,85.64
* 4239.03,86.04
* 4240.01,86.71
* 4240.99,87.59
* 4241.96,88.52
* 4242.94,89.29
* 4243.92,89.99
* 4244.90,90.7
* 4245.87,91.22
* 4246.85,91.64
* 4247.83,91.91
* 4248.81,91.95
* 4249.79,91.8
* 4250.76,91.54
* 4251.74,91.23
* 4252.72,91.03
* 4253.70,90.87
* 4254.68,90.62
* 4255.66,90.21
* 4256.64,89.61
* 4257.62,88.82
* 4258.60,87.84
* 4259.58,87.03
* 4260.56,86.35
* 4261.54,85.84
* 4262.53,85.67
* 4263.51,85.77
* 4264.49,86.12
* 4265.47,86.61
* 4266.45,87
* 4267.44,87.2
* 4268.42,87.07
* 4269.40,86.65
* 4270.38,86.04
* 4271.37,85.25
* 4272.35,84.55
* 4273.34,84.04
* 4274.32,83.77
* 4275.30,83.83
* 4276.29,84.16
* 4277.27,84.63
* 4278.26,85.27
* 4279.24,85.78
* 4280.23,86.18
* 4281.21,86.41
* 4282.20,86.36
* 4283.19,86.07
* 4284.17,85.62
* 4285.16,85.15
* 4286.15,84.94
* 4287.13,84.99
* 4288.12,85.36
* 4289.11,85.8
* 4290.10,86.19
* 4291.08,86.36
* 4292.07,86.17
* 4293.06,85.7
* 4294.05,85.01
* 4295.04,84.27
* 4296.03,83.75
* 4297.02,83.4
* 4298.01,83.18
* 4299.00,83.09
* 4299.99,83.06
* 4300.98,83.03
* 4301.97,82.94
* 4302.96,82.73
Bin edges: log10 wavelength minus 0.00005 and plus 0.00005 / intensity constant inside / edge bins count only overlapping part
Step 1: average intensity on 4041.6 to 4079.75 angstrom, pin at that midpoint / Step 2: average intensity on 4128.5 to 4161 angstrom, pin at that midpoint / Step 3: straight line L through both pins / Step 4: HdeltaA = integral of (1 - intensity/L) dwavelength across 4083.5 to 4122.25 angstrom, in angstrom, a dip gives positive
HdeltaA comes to 4.7 angstrom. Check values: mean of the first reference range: 95.8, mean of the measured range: 83.5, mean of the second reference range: 94.3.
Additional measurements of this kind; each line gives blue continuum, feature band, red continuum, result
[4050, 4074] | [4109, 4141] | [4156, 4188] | 1.5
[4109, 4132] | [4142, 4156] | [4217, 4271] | -1.3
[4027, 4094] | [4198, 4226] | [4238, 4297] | -0.5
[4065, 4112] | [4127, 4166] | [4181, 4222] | -2.3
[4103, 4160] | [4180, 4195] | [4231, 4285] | -0.5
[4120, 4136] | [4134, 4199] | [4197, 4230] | -2.1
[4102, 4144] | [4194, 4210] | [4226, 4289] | -0.5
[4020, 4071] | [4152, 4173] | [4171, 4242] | -0.7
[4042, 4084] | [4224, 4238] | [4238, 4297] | 0.3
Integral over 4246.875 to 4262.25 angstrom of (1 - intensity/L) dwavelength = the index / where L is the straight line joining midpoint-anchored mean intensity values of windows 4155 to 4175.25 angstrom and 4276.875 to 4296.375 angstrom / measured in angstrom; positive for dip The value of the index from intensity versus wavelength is -0.4 angstrom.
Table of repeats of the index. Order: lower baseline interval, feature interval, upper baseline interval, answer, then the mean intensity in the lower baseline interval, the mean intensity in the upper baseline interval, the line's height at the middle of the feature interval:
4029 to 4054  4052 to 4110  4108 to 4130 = 2.6 angstrom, 98.7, 87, 92.7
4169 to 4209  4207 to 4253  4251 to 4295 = -0.3 angstrom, 91.5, 86.5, 89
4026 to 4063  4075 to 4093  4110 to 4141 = 0.7 angstrom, 97.5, 90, 93.8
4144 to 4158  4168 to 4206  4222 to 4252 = 0.7 angstrom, 96.5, 88.3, 93.1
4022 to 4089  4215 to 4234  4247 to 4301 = 0.1 angstrom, 95.4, 86.5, 88.5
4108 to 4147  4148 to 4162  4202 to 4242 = -1.0 angstrom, 89.7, 89.6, 89.6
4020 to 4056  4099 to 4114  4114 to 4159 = 2.2 angstrom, 96.8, 92.8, 94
